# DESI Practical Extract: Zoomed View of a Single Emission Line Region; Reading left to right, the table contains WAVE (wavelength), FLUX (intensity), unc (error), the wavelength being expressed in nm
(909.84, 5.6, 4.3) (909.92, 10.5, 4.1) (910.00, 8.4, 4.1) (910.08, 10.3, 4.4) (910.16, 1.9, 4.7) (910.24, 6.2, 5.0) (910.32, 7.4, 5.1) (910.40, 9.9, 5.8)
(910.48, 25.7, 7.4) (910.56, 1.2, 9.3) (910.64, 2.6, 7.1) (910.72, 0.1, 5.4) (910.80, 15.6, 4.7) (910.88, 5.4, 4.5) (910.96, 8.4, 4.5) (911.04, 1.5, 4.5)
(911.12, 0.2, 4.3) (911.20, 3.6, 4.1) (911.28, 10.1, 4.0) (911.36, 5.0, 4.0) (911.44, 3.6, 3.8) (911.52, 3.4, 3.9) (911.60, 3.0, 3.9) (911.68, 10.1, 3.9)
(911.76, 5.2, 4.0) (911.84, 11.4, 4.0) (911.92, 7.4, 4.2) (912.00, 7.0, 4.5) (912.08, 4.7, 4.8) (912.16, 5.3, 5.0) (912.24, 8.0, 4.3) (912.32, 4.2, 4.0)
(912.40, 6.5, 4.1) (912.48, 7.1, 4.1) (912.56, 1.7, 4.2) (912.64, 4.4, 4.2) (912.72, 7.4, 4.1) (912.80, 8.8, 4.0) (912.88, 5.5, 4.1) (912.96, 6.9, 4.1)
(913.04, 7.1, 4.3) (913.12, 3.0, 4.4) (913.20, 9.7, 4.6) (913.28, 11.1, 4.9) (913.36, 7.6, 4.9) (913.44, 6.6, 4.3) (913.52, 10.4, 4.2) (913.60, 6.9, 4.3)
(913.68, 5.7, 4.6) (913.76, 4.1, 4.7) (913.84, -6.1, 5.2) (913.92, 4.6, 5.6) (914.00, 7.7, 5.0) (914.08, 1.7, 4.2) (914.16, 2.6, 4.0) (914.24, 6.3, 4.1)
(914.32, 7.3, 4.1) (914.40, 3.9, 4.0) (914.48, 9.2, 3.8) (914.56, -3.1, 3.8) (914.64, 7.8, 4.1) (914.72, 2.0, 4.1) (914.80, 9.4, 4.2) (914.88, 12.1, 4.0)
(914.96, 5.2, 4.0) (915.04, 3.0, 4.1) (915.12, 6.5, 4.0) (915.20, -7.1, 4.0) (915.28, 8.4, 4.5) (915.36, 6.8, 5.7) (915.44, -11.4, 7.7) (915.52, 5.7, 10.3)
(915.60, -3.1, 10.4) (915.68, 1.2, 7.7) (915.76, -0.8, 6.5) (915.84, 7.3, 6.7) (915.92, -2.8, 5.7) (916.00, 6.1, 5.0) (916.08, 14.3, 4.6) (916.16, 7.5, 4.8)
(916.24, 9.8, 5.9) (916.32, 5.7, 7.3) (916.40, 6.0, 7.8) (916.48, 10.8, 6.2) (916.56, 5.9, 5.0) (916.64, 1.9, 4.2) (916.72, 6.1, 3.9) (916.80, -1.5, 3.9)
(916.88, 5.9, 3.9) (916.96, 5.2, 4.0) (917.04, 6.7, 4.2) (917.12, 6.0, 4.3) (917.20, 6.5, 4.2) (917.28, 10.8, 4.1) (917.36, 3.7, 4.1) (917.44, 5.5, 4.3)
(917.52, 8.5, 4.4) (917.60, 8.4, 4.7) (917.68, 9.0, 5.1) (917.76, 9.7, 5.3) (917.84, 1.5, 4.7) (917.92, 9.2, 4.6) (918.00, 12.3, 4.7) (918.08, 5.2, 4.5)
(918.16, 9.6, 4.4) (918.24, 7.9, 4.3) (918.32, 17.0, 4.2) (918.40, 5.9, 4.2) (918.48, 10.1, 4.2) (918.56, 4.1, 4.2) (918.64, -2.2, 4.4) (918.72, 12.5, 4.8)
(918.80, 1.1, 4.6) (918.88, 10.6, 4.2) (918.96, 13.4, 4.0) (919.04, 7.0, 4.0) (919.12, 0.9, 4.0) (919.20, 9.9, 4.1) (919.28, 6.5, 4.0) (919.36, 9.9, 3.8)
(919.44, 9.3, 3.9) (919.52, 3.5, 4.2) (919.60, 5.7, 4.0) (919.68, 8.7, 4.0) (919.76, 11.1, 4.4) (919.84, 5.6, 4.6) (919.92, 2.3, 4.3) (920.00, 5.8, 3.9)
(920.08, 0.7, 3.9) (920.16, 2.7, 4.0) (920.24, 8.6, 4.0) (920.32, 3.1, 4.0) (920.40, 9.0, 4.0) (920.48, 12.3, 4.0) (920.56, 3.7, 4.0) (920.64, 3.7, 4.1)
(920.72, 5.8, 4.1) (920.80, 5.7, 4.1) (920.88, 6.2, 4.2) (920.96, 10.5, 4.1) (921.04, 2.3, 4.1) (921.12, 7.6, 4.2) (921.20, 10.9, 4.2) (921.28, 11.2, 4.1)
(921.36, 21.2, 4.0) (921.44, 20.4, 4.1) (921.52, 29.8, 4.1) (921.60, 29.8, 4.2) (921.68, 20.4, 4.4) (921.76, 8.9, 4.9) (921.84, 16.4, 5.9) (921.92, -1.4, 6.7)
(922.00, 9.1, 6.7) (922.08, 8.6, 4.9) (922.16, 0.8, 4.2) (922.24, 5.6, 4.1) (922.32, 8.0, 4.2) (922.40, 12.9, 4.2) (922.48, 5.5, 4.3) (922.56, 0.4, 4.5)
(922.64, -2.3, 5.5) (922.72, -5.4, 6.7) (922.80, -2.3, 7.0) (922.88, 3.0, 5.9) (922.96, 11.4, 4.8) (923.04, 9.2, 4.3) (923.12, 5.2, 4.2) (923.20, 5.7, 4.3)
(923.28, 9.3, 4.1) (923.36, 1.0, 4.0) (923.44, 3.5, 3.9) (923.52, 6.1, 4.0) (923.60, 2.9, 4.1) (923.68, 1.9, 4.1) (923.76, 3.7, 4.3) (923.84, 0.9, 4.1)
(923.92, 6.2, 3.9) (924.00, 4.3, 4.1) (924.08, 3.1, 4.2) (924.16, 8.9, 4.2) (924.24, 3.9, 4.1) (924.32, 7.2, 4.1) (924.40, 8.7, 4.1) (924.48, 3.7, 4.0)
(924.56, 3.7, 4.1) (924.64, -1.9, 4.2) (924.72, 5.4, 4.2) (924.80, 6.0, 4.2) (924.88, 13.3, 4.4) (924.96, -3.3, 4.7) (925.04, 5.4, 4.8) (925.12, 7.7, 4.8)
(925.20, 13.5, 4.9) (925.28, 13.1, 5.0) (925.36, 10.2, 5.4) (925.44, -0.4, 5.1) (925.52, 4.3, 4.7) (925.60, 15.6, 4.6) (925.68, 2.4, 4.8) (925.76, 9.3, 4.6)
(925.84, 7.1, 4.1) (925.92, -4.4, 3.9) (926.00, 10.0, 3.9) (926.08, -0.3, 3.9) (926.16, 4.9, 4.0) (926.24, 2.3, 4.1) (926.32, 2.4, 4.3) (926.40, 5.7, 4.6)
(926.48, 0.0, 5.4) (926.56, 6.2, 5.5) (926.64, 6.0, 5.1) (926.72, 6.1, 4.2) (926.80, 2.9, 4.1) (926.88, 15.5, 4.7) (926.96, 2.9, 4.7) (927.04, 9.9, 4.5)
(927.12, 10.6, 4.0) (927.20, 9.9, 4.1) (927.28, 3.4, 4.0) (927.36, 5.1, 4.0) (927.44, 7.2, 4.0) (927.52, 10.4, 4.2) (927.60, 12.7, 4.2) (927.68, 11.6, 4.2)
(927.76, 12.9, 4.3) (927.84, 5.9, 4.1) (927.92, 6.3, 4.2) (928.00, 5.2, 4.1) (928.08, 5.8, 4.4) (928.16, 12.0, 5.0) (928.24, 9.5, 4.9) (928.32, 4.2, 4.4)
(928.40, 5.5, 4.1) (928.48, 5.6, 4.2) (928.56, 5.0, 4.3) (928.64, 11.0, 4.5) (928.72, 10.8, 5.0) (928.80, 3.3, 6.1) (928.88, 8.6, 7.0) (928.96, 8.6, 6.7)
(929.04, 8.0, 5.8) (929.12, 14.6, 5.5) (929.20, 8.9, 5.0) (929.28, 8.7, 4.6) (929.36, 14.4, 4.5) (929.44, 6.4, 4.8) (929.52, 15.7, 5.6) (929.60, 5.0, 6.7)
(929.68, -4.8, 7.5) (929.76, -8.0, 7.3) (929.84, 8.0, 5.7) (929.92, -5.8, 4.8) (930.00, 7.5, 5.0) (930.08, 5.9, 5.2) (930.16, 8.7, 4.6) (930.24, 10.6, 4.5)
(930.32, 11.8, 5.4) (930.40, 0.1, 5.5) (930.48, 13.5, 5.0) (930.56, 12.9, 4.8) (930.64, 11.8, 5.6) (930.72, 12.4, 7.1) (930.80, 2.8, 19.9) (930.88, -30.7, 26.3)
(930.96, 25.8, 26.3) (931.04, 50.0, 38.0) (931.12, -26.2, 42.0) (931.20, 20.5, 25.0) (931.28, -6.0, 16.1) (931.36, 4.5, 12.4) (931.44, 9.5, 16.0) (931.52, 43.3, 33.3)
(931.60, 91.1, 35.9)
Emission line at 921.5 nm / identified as H-gamma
